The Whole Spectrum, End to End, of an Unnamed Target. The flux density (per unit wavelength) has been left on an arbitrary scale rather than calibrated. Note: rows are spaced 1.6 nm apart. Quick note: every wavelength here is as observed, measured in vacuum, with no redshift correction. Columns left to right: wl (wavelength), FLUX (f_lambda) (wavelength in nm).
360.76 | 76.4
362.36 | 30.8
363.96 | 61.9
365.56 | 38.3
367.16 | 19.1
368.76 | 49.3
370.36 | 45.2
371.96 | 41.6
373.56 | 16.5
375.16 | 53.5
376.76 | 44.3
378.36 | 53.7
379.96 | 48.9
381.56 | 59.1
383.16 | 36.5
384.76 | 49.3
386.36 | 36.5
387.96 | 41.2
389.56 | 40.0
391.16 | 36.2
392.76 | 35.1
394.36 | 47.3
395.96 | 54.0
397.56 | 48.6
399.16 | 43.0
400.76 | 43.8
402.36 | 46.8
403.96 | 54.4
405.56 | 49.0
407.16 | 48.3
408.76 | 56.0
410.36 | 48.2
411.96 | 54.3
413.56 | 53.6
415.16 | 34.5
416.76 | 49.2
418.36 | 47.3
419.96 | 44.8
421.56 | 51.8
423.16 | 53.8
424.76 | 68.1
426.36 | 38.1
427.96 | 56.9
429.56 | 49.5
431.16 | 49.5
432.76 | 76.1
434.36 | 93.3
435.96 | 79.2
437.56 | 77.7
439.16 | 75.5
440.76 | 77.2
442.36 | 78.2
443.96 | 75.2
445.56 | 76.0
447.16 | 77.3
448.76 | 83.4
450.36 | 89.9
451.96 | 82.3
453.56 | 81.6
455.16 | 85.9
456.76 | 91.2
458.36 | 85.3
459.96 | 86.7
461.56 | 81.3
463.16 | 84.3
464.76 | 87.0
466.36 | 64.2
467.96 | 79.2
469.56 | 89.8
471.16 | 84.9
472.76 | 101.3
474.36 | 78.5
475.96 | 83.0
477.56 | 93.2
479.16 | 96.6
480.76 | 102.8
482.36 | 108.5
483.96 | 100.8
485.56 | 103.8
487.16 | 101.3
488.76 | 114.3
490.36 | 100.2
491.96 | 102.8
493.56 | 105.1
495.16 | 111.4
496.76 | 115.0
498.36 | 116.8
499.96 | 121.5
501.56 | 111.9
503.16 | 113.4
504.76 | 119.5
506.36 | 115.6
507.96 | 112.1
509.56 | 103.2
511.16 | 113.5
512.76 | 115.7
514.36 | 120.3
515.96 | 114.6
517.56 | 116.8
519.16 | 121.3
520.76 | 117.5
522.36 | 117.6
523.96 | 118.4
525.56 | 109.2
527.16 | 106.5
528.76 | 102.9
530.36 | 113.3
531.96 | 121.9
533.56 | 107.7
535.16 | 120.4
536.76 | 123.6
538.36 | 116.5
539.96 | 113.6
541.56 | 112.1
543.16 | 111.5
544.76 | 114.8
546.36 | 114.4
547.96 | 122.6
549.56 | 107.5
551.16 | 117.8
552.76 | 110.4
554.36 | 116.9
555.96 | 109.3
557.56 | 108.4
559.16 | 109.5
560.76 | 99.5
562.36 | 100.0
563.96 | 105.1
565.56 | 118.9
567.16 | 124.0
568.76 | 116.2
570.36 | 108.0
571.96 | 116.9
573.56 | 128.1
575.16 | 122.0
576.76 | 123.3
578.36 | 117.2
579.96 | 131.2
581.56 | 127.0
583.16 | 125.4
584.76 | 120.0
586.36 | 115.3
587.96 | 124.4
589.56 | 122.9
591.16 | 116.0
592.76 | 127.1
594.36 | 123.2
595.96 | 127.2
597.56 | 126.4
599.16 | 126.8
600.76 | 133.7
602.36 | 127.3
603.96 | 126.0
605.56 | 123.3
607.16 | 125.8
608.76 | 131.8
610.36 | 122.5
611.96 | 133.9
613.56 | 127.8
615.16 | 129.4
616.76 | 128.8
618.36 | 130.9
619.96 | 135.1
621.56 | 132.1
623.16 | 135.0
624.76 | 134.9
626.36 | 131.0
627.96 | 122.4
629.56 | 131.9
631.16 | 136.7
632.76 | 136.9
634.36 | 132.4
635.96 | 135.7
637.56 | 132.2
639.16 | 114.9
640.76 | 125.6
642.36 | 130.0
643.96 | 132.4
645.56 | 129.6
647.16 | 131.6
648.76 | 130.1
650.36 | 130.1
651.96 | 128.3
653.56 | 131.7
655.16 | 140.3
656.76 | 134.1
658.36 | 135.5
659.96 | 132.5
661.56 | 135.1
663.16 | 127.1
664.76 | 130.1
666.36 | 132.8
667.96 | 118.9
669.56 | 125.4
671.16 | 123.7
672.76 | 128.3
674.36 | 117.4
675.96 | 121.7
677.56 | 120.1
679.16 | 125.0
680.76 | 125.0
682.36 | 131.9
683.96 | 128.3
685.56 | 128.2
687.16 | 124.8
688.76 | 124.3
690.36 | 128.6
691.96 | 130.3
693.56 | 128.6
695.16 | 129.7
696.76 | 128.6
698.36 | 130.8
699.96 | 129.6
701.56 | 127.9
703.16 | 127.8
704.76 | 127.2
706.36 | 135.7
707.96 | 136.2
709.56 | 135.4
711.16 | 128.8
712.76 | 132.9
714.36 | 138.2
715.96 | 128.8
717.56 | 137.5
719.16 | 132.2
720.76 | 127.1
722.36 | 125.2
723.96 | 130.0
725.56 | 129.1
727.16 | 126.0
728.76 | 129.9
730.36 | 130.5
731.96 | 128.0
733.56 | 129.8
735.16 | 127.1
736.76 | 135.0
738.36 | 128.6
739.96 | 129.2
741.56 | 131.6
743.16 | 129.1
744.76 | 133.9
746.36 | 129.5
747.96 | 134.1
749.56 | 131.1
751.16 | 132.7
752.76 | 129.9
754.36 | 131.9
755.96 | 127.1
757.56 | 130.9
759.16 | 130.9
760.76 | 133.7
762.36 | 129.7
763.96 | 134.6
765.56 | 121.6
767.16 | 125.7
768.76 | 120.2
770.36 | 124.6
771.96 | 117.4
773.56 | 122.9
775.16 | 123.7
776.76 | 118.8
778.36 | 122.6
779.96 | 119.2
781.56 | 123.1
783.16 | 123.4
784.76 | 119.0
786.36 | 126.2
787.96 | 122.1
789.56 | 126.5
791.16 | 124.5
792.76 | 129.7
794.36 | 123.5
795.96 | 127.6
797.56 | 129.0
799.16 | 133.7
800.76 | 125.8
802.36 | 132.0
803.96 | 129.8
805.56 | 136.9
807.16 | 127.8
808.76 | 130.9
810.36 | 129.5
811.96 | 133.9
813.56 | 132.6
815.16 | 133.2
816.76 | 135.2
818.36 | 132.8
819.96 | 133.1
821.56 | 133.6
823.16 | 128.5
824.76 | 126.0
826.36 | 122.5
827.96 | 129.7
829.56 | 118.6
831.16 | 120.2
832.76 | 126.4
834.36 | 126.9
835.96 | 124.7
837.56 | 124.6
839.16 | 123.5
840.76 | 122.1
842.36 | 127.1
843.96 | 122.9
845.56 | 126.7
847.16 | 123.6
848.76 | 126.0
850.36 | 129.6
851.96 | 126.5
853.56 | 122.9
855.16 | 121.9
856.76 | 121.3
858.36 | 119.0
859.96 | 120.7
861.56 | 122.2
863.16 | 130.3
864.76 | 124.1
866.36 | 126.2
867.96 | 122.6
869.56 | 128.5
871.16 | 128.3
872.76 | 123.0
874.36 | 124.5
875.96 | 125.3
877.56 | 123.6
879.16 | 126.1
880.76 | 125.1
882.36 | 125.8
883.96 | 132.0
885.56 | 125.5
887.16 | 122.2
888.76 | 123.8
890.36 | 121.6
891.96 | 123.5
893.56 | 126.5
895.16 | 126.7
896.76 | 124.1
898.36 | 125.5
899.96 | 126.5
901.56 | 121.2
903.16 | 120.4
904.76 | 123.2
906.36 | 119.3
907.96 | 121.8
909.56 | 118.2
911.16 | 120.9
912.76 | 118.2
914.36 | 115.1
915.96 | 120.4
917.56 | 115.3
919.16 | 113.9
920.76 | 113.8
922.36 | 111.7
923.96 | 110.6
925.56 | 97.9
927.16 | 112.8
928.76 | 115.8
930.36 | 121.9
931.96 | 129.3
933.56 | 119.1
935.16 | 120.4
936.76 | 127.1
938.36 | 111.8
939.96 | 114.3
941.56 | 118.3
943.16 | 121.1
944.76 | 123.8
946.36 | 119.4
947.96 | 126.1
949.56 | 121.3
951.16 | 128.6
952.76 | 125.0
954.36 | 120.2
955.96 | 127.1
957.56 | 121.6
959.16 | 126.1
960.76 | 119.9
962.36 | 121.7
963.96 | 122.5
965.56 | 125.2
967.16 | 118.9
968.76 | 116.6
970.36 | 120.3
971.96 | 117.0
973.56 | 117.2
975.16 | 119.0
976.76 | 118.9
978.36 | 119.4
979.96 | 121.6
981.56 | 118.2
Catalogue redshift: 0.08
